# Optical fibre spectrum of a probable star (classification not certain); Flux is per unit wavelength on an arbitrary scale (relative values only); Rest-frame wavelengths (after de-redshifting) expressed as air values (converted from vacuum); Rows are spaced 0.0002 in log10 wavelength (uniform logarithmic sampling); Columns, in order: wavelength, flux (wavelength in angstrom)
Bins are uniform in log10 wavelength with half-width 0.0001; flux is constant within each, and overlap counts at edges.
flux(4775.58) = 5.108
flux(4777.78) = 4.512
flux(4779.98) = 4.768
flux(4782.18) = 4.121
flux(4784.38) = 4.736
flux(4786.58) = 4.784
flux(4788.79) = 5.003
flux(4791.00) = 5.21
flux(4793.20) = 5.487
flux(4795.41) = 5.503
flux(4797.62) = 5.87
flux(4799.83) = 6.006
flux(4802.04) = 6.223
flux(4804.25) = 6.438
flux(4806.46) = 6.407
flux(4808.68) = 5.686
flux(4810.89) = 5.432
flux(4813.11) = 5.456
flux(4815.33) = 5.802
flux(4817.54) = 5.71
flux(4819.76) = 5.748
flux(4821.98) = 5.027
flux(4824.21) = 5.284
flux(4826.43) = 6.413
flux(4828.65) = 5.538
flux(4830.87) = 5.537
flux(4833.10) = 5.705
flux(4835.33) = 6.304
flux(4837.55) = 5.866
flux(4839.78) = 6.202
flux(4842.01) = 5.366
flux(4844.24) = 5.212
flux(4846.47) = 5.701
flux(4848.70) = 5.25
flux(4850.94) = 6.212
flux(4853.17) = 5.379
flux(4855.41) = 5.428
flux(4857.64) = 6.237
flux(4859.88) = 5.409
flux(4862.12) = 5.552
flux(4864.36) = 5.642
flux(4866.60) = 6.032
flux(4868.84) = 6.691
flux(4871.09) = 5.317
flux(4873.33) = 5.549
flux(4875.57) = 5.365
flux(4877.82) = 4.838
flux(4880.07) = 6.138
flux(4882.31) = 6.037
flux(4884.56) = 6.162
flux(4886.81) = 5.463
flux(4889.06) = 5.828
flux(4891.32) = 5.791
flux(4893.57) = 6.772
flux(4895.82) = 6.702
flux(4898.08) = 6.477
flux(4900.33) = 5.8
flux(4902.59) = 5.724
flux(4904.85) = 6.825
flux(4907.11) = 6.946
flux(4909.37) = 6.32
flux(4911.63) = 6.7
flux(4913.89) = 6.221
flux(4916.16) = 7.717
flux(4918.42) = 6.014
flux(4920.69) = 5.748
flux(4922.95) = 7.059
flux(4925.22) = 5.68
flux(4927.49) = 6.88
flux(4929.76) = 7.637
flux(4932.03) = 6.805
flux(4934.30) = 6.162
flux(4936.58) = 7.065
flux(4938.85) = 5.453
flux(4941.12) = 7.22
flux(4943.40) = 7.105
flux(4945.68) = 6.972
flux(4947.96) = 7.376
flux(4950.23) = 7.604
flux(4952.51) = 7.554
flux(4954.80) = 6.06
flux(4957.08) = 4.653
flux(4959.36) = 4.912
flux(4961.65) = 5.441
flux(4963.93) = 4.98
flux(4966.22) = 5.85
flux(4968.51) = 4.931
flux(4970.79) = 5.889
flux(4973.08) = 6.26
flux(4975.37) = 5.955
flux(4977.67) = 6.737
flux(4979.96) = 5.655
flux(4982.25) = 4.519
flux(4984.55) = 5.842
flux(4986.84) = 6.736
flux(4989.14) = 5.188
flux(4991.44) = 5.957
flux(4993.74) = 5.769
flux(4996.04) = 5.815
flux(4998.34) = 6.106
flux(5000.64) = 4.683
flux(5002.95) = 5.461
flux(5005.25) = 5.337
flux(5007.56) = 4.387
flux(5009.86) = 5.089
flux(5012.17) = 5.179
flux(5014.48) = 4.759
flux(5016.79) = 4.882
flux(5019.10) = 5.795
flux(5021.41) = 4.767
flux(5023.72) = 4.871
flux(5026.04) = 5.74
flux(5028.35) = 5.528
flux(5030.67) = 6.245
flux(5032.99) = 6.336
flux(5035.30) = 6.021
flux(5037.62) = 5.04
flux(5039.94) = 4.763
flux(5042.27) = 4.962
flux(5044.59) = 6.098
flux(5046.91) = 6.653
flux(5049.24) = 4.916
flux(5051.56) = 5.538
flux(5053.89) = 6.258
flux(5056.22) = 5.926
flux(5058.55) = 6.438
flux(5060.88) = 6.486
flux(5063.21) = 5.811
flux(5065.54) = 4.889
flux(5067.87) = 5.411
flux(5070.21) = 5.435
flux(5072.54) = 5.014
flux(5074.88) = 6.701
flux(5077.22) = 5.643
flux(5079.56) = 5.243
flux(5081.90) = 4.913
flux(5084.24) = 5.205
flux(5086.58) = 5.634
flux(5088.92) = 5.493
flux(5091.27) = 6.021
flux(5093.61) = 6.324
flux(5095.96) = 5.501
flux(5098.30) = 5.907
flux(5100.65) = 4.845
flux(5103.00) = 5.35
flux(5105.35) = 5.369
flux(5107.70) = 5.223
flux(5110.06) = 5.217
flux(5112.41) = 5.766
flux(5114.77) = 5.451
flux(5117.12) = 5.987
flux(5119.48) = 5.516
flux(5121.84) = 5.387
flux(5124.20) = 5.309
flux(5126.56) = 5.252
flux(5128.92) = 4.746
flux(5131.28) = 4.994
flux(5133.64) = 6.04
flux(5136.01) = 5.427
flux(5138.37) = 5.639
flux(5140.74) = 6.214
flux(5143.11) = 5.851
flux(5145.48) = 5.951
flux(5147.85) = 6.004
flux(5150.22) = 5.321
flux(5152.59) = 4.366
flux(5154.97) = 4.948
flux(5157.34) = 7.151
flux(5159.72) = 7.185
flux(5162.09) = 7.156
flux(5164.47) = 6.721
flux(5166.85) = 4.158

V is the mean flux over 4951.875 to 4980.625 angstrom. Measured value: 5.73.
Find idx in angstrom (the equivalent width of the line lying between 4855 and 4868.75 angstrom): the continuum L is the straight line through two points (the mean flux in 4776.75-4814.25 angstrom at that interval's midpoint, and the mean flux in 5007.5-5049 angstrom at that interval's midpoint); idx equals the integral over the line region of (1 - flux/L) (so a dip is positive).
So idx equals -1.0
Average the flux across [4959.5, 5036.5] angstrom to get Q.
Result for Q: 5.53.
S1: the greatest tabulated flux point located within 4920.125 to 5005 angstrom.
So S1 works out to 7.637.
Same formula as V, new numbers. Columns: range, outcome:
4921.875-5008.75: 6.04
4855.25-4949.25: 6.27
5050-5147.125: 5.59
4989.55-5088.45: 5.51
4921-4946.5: 6.7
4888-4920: 6.41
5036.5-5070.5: 5.65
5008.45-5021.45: 5.09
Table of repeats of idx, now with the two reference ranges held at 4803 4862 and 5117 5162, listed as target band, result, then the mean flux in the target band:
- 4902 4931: -4.49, 6.59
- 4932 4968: -3.68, 6.28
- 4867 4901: -1.32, 5.93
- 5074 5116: 1.07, 5.54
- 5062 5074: 0.71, 5.35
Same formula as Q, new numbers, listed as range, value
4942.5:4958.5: 6.72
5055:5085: 5.63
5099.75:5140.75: 5.41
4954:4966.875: 5.28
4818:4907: 5.82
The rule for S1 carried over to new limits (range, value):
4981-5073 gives 6.736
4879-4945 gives 7.717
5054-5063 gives 6.486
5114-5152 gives 6.214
